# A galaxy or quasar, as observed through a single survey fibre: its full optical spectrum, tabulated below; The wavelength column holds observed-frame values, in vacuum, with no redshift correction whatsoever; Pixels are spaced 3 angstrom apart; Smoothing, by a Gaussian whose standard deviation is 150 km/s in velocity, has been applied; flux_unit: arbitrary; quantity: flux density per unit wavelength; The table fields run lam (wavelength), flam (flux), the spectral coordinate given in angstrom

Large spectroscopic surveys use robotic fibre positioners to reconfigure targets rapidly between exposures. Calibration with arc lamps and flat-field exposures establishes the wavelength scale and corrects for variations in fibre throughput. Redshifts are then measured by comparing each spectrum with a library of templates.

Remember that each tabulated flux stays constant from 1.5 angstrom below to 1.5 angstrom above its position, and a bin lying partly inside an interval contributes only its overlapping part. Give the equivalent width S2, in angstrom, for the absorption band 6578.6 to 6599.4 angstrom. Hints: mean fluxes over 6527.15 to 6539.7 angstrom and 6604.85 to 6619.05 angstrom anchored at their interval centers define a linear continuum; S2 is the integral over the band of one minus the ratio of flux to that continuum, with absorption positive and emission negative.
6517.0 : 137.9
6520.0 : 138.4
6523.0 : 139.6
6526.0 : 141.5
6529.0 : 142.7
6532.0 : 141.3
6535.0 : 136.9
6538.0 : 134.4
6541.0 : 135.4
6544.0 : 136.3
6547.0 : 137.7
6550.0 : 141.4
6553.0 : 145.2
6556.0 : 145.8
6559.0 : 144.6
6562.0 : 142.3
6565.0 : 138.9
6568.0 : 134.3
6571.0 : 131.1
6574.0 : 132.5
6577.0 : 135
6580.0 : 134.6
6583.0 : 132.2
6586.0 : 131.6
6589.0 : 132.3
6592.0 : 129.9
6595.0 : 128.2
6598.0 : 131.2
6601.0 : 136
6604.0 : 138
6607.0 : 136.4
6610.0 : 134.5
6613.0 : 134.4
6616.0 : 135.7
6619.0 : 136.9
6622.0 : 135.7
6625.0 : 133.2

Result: 0.78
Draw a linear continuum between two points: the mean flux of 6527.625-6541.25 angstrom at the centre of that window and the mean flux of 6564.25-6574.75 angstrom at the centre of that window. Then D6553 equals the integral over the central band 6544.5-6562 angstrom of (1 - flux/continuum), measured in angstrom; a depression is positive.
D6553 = -0.8 angstrom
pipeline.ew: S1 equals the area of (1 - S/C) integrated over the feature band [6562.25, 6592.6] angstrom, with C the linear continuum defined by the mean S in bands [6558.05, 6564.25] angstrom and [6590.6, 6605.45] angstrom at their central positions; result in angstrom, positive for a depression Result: 1.0 angstrom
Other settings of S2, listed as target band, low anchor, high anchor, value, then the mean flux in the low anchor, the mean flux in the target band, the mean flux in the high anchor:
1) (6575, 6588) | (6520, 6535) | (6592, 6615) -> 0.2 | 141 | 133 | 134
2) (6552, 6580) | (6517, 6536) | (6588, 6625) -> -0.3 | 140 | 139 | 134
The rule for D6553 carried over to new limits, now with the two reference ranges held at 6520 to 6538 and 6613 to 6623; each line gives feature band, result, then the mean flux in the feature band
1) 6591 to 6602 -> 0.5 angstrom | 131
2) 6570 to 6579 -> 0.3 angstrom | 133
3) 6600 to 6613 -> 0.0 angstrom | 136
